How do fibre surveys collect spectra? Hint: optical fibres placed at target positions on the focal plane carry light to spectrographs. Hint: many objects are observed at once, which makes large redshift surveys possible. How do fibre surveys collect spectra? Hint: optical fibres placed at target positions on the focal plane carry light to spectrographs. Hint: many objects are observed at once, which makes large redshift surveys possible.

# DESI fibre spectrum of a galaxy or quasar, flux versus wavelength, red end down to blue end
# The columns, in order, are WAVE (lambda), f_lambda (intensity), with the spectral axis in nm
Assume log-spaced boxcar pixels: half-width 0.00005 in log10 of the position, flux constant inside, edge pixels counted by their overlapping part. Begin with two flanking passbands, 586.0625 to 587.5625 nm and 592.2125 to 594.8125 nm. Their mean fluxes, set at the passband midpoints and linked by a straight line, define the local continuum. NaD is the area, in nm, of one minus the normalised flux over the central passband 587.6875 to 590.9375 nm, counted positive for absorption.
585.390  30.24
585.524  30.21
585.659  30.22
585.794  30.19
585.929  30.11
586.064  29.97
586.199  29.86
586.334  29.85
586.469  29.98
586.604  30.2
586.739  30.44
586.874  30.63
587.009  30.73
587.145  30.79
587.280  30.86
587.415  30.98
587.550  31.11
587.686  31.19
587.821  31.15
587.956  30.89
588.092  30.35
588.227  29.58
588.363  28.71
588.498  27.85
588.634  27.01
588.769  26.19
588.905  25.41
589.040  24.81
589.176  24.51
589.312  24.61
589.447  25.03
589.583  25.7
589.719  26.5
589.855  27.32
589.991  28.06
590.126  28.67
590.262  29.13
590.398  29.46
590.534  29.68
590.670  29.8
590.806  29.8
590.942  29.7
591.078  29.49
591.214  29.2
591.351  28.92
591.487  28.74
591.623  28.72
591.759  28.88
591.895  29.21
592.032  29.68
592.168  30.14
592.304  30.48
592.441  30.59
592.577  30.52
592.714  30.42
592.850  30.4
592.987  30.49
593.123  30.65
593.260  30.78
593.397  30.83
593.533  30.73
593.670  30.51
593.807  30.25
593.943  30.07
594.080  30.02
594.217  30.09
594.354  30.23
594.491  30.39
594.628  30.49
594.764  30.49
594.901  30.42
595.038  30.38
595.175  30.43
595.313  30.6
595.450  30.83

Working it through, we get 0.27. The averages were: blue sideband 30.5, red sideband 30.4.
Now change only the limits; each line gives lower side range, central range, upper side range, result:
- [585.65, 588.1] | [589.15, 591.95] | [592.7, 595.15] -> 0.21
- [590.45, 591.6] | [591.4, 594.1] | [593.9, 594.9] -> -0.02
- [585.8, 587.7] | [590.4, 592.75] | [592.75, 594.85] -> 0.06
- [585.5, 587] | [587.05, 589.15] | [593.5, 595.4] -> 0.08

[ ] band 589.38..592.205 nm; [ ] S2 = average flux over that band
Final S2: 28.6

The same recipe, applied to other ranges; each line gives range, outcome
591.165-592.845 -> 29.7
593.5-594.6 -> 30.3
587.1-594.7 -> 29.2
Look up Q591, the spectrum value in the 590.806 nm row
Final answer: 29.8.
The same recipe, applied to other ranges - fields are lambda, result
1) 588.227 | 29.58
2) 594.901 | 30.42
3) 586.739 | 30.44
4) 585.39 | 30.24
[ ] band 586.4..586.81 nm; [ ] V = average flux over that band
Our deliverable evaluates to 30.2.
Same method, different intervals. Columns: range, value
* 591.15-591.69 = 28.9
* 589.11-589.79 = 25.3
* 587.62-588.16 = 30.9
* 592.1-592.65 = 30.4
